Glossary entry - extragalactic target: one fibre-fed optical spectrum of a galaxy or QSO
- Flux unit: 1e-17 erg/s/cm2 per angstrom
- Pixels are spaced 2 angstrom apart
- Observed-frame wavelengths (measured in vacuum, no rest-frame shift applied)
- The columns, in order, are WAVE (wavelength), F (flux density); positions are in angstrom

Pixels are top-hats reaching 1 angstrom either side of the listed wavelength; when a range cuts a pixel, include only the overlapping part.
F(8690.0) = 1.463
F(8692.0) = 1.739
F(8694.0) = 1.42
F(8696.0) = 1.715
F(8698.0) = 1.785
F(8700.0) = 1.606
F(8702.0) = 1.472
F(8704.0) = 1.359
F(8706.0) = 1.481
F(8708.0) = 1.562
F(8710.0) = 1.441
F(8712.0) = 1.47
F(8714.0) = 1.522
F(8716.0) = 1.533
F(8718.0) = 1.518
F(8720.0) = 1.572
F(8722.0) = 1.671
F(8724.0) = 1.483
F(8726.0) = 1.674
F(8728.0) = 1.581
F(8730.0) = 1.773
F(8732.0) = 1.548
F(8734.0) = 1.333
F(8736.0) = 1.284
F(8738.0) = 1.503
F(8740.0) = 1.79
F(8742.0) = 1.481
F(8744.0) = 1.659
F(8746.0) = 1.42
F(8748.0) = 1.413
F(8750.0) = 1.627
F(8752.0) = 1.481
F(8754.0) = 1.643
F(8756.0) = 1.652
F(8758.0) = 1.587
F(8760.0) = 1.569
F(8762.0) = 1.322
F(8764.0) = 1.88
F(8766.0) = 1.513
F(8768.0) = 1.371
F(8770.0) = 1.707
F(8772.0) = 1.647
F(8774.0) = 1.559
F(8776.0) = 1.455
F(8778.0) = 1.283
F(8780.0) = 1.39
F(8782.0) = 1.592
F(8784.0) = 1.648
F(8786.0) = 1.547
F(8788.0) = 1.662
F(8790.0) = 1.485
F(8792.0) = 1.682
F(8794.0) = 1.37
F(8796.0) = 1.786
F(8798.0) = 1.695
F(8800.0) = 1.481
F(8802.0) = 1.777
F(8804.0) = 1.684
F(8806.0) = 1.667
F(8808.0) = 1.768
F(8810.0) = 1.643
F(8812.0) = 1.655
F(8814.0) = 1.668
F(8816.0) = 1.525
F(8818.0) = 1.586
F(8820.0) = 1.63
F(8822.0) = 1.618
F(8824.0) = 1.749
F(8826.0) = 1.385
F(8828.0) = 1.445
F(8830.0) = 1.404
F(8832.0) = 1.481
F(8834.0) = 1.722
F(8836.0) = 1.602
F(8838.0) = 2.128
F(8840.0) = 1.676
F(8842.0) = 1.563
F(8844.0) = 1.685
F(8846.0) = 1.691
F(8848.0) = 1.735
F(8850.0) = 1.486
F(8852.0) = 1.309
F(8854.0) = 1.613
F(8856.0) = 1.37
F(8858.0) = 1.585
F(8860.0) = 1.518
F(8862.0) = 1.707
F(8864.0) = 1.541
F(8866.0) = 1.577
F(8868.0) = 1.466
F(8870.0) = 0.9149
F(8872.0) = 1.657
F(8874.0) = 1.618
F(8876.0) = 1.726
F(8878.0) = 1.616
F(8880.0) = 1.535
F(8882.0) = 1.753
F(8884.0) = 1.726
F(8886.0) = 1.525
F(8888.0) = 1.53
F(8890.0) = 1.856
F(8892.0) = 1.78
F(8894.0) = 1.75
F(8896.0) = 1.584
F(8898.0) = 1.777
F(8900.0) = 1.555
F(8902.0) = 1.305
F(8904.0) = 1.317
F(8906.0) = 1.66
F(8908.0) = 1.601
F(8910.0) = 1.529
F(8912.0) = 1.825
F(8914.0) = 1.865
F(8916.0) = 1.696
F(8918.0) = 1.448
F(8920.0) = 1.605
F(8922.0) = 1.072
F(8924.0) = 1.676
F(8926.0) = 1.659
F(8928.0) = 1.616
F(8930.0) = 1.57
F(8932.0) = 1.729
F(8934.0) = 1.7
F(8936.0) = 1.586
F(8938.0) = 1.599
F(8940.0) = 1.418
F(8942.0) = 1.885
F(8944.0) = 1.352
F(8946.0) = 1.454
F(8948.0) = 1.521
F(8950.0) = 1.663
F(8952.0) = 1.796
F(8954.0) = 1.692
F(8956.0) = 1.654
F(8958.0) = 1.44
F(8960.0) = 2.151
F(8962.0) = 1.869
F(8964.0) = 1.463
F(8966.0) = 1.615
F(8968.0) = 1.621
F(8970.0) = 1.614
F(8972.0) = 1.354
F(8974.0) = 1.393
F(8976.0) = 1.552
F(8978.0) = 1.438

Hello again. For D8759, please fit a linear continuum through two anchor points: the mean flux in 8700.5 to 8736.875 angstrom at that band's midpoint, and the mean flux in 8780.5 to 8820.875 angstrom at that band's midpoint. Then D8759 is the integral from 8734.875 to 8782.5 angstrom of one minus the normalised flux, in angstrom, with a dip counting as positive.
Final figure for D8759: 1.1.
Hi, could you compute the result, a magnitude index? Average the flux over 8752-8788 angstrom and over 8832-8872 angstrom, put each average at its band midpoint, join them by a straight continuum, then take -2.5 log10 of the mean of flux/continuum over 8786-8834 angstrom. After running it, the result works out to -0.028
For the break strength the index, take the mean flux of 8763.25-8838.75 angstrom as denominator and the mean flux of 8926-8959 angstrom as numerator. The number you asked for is 1.0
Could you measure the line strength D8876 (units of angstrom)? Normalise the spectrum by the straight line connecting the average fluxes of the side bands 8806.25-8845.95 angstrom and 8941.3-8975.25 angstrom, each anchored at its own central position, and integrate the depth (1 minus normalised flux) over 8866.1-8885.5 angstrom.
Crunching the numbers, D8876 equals 0.8 angstrom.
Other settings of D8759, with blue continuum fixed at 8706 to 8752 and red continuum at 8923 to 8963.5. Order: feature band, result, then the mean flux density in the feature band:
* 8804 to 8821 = -0.70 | 1.65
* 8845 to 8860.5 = 0.60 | 1.54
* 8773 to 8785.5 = 0.58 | 1.49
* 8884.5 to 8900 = -0.54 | 1.68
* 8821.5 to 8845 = -0.44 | 1.62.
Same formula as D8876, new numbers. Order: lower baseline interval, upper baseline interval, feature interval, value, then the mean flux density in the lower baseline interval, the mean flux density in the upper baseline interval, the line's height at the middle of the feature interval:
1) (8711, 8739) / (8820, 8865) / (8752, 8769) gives -0.1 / 1.53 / 1.59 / 1.55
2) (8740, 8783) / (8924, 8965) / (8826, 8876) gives 0.9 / 1.54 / 1.64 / 1.59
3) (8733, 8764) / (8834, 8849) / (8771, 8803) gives 0.9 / 1.53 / 1.73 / 1.61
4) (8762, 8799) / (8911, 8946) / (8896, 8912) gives 0.4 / 1.56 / 1.6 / 1.6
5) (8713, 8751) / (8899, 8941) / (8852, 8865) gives 0.2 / 1.55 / 1.57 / 1.56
